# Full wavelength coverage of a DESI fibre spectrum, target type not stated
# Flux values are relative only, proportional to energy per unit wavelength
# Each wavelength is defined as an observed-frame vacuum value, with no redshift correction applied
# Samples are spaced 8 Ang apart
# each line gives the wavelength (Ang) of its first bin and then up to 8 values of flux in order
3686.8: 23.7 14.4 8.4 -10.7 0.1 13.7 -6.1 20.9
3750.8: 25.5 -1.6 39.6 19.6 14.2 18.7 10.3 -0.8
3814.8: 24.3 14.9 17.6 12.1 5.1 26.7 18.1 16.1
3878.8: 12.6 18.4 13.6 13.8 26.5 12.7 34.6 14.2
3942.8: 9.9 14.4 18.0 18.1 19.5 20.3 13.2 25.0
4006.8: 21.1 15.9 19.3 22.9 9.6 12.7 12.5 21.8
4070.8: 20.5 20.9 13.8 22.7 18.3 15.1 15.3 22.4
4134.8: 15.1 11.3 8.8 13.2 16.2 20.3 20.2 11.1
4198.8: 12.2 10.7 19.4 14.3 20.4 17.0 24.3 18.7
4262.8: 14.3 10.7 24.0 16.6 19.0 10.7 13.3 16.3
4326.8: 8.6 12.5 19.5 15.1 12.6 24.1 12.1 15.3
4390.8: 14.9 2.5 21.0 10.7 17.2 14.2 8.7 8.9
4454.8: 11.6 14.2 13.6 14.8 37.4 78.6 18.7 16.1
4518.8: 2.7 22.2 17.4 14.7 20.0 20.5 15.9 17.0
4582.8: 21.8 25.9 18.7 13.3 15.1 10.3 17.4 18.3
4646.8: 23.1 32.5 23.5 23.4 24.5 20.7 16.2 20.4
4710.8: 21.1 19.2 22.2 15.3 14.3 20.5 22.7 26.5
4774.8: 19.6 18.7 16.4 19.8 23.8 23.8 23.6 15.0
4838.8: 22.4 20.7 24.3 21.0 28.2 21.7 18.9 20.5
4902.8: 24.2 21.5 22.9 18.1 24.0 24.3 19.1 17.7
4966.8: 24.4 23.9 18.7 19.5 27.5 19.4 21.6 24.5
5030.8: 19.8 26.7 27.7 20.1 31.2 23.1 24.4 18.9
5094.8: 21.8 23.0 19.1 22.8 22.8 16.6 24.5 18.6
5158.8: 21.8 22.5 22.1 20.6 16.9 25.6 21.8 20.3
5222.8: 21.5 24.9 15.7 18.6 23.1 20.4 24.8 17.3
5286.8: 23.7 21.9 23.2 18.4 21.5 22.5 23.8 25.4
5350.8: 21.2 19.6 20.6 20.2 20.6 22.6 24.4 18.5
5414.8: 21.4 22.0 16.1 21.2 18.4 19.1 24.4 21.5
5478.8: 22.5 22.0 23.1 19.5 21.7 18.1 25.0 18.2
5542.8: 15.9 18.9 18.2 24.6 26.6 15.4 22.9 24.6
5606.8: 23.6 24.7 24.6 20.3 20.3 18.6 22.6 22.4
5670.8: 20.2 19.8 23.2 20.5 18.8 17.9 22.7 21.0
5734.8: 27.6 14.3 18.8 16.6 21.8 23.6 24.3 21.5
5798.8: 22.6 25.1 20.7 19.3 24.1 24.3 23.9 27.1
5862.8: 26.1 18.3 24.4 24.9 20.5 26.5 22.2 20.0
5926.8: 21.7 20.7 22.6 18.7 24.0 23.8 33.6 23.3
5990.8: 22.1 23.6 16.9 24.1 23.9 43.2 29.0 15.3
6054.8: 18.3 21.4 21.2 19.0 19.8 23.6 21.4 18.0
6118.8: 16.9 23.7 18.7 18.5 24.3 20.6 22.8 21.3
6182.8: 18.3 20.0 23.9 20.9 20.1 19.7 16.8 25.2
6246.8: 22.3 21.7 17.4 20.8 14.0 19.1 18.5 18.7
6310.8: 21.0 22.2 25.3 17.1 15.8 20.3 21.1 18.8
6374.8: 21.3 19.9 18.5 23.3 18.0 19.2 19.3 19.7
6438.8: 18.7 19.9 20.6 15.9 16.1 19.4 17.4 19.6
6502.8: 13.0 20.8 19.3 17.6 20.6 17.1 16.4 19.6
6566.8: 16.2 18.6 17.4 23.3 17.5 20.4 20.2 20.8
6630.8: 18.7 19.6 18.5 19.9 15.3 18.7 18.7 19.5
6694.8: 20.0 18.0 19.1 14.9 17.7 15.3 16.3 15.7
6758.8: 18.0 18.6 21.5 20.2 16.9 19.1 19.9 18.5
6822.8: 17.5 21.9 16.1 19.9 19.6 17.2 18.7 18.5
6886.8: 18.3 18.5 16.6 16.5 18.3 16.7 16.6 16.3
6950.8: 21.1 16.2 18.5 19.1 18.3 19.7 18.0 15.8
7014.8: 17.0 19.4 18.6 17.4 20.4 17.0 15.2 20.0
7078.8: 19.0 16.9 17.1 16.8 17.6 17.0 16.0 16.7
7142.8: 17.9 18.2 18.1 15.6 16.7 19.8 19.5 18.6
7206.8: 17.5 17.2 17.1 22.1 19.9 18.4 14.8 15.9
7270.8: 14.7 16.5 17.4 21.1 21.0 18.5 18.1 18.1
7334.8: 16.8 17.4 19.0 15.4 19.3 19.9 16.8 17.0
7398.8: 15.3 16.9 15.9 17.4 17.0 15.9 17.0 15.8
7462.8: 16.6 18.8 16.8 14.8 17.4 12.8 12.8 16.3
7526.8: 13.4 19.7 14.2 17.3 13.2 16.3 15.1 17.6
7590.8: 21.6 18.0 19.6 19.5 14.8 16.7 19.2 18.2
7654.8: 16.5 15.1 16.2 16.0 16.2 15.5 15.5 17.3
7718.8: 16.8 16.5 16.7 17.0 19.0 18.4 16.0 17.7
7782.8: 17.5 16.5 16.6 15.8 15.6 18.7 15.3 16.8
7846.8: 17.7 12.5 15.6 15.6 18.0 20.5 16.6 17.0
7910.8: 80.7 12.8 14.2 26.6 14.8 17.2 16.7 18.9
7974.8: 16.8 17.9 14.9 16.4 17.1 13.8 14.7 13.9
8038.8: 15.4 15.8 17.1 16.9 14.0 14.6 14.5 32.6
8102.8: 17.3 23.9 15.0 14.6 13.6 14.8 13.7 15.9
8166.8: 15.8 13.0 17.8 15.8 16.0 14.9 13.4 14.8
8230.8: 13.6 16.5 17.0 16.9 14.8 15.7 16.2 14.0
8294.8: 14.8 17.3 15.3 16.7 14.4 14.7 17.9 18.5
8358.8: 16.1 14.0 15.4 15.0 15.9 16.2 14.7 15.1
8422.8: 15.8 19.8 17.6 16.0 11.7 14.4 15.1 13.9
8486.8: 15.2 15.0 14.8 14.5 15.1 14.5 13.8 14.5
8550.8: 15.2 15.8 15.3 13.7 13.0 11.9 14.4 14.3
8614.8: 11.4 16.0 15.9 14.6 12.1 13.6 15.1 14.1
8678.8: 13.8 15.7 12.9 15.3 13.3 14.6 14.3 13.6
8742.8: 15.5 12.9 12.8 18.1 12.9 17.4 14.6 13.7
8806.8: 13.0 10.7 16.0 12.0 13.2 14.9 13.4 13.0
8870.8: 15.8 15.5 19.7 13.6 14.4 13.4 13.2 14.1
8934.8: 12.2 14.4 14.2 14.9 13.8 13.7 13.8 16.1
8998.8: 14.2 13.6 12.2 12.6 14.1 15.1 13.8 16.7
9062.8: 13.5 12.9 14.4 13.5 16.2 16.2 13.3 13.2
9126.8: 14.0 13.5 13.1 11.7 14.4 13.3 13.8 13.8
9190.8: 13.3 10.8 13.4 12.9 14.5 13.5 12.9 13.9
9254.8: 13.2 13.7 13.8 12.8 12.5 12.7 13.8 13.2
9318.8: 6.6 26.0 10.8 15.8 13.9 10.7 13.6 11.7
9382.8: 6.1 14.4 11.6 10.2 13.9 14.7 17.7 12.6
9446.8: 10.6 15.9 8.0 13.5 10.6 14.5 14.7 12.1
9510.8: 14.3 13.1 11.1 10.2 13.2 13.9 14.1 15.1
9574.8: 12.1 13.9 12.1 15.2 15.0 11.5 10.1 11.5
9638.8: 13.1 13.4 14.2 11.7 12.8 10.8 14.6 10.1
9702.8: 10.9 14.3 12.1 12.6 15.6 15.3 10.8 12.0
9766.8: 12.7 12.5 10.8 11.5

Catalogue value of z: 0.20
